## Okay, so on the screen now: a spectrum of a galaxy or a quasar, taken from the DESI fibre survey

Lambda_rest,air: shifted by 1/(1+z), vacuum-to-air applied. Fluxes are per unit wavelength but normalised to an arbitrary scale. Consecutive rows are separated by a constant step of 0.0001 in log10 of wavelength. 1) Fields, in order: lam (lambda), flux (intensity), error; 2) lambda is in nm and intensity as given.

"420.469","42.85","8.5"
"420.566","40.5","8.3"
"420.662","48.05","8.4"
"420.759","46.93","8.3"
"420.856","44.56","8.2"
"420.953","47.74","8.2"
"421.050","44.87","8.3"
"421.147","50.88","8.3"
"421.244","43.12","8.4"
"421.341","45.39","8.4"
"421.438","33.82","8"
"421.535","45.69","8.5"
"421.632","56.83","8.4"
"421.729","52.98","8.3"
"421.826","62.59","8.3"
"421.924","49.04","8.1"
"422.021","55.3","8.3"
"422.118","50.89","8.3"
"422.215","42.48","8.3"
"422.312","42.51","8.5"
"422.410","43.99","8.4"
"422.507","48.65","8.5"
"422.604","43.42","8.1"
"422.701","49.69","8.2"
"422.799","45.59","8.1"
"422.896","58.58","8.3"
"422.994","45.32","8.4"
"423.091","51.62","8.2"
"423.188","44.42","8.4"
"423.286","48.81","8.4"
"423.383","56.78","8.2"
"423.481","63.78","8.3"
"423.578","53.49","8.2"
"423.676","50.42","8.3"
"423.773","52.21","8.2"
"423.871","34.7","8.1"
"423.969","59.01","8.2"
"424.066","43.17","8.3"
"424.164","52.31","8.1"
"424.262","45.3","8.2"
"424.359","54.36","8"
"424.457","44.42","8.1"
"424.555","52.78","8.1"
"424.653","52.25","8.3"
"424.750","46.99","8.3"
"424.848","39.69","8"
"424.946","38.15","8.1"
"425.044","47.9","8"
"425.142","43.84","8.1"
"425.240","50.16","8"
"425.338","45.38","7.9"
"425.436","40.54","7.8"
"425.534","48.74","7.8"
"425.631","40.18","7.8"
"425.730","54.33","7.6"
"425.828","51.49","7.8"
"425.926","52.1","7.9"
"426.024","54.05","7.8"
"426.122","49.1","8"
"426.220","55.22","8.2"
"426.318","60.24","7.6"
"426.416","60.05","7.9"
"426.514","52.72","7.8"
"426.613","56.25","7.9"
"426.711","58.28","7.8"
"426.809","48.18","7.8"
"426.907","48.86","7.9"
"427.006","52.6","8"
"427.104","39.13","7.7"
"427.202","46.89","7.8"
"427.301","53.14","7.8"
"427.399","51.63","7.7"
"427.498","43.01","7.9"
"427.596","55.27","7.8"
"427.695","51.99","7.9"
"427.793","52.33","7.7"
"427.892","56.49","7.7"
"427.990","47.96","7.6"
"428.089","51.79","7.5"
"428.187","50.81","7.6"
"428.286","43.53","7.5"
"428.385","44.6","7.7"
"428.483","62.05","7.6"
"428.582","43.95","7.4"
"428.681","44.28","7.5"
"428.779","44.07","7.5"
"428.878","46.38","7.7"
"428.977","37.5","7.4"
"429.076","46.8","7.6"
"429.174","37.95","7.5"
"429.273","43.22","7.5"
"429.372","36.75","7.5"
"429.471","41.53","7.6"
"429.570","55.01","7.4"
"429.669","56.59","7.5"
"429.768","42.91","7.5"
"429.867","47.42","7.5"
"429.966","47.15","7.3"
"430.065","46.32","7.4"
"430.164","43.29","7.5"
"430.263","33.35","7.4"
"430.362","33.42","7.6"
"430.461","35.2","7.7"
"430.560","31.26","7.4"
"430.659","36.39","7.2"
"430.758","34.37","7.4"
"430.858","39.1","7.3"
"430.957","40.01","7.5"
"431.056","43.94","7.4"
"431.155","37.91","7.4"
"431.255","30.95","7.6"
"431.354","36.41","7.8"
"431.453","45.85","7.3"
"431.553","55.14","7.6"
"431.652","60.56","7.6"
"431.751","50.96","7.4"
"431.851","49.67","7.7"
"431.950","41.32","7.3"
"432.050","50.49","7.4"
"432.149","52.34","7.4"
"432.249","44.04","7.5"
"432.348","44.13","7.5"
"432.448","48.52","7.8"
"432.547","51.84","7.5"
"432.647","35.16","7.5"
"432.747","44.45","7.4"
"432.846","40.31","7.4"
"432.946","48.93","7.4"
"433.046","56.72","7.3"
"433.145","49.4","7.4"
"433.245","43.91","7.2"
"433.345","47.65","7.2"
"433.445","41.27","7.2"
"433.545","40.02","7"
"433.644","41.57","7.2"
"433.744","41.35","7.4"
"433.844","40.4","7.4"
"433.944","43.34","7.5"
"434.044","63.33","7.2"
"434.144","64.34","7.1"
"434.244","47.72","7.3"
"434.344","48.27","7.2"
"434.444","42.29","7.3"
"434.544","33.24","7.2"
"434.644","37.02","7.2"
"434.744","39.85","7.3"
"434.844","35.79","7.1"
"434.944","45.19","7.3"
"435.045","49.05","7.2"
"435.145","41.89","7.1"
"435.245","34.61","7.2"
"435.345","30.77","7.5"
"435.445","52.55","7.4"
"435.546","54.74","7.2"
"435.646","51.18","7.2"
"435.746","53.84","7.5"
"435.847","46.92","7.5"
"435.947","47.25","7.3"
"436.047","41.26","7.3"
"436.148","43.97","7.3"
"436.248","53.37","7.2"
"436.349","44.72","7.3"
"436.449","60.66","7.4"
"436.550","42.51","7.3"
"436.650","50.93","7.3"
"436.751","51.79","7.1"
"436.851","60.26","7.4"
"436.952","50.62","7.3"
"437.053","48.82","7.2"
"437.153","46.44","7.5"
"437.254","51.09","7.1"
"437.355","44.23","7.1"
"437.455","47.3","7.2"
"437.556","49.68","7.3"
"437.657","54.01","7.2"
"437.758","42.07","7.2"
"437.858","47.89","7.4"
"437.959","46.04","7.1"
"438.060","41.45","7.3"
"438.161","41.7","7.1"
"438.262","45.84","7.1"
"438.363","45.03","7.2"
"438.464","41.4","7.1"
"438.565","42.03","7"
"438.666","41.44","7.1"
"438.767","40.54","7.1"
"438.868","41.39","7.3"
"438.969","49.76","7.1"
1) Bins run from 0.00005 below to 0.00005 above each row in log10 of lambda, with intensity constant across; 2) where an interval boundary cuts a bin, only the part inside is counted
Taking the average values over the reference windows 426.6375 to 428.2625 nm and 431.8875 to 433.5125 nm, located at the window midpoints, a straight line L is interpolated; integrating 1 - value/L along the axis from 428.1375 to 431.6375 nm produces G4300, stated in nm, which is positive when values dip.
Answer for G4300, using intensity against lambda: 0.41 nm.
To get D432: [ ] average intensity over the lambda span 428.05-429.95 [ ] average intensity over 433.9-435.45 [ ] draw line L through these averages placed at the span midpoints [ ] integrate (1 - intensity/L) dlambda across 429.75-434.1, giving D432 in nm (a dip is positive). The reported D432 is 0.11 nm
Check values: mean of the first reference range 46.1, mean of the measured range 44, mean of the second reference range 44.1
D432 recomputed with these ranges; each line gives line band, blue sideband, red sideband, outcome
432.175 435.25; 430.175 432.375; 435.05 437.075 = 0.02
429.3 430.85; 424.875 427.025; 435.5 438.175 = 0.26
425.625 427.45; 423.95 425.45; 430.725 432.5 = -0.22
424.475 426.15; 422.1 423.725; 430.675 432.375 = 0.02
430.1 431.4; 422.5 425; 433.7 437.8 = 0.30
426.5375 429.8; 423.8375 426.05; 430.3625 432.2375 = -0.23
